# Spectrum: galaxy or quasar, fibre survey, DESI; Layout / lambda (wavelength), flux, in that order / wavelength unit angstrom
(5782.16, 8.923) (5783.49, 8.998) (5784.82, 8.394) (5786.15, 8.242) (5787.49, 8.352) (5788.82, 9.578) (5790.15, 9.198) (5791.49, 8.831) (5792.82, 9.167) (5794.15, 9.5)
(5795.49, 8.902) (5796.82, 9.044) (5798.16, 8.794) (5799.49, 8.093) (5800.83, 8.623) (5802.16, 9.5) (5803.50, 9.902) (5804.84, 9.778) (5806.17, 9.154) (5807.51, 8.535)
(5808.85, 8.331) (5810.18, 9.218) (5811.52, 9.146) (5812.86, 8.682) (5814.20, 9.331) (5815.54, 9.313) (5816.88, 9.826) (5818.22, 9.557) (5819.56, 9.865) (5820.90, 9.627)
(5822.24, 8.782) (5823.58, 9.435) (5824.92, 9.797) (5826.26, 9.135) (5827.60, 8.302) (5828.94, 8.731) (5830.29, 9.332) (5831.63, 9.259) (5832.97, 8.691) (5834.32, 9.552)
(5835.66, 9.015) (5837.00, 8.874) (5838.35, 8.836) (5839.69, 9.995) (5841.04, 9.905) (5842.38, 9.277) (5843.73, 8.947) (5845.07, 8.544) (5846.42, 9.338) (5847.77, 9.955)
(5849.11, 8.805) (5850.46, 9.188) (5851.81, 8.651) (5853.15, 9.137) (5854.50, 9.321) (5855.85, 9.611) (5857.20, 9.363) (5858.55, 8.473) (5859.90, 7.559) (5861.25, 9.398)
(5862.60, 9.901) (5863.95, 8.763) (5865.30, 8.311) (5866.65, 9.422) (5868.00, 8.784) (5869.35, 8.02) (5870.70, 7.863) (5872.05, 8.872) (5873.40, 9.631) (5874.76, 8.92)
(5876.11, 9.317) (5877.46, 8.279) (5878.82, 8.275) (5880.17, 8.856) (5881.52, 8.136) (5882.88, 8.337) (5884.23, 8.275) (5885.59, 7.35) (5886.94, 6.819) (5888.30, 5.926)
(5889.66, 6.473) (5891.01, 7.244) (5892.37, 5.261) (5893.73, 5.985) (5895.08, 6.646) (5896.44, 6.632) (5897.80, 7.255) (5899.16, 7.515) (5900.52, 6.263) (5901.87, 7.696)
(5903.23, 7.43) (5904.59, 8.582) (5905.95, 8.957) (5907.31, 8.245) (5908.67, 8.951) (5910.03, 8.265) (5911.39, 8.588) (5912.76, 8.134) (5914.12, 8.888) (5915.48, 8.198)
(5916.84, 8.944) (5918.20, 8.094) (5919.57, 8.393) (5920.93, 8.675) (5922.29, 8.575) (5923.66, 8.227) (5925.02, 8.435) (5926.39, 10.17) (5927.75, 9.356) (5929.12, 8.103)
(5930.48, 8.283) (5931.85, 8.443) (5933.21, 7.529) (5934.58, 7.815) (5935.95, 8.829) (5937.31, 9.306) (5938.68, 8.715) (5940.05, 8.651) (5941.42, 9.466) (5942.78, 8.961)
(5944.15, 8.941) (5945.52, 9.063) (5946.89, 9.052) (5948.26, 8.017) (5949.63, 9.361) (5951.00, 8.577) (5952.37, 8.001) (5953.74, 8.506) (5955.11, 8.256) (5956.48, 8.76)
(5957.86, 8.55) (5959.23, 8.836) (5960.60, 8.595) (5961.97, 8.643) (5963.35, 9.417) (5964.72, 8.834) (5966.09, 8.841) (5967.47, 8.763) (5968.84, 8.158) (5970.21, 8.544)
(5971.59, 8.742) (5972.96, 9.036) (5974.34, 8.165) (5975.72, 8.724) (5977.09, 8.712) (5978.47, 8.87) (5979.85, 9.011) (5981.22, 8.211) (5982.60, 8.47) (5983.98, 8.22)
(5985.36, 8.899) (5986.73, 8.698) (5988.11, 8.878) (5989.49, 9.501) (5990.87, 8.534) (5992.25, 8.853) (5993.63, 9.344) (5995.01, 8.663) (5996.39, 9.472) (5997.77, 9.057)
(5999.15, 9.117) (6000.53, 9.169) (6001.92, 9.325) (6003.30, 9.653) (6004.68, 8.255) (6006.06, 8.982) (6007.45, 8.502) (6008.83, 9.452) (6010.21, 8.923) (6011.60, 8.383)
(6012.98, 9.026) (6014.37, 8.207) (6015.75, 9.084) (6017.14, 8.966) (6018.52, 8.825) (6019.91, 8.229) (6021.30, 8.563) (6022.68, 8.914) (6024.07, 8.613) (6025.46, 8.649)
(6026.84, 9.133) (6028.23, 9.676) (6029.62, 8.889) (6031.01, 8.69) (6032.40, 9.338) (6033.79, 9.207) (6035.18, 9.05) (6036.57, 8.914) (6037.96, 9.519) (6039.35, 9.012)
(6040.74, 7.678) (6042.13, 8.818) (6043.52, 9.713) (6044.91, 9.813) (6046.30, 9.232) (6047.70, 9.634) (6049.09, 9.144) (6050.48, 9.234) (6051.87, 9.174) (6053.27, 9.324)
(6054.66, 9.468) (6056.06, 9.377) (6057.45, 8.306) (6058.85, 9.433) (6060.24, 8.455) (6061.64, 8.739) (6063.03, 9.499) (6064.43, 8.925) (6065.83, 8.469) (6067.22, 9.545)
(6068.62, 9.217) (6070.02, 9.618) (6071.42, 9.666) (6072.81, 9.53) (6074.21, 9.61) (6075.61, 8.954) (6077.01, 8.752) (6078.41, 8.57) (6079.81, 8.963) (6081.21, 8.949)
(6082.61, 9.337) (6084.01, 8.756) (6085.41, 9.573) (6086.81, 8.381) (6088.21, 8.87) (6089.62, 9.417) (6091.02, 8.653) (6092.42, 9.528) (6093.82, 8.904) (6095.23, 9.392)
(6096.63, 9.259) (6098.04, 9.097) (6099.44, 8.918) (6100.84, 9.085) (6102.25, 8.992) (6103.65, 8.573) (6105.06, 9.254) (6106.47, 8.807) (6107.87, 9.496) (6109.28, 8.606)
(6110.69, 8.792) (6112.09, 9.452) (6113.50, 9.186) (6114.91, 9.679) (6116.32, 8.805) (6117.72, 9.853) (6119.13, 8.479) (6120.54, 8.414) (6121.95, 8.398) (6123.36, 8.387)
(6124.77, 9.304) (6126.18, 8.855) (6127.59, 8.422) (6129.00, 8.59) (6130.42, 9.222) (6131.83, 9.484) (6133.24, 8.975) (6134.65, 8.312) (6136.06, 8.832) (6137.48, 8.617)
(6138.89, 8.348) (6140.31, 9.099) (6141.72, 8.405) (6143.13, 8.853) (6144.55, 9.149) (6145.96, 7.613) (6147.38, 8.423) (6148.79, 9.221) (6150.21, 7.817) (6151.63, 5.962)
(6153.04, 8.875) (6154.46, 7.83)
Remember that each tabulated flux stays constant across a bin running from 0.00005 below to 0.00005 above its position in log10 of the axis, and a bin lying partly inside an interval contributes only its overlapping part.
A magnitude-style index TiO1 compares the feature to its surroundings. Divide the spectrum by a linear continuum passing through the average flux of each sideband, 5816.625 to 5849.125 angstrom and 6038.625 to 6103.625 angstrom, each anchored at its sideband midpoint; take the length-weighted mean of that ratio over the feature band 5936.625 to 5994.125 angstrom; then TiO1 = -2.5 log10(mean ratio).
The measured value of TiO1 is 0.05 mag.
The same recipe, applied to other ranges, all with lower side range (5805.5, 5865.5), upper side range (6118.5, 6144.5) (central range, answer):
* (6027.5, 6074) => -0.04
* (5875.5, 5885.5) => 0.08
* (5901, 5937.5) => 0.07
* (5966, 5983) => 0.04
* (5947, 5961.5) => 0.05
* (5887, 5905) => 0.31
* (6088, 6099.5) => -0.04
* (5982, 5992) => 0.02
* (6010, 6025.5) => 0.02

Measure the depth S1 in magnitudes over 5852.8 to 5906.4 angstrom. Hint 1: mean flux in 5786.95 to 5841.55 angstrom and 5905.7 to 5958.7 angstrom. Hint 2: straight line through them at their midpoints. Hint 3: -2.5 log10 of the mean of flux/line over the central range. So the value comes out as 0.104 mag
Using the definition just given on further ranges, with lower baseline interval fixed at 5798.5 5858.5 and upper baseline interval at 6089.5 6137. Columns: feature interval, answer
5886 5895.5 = 0.39 mag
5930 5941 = 0.08 mag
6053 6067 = 0.00 mag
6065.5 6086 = -0.02 mag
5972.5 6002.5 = 0.03 mag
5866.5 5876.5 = 0.04 mag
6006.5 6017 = 0.03 mag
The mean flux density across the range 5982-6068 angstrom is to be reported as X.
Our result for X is 8.98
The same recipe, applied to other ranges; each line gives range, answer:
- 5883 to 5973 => 8.24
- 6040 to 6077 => 9.17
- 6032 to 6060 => 9.16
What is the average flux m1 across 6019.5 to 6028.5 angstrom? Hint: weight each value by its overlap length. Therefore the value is 8.81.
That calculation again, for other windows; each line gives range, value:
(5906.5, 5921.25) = 8.49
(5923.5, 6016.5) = 8.77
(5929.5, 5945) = 8.63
